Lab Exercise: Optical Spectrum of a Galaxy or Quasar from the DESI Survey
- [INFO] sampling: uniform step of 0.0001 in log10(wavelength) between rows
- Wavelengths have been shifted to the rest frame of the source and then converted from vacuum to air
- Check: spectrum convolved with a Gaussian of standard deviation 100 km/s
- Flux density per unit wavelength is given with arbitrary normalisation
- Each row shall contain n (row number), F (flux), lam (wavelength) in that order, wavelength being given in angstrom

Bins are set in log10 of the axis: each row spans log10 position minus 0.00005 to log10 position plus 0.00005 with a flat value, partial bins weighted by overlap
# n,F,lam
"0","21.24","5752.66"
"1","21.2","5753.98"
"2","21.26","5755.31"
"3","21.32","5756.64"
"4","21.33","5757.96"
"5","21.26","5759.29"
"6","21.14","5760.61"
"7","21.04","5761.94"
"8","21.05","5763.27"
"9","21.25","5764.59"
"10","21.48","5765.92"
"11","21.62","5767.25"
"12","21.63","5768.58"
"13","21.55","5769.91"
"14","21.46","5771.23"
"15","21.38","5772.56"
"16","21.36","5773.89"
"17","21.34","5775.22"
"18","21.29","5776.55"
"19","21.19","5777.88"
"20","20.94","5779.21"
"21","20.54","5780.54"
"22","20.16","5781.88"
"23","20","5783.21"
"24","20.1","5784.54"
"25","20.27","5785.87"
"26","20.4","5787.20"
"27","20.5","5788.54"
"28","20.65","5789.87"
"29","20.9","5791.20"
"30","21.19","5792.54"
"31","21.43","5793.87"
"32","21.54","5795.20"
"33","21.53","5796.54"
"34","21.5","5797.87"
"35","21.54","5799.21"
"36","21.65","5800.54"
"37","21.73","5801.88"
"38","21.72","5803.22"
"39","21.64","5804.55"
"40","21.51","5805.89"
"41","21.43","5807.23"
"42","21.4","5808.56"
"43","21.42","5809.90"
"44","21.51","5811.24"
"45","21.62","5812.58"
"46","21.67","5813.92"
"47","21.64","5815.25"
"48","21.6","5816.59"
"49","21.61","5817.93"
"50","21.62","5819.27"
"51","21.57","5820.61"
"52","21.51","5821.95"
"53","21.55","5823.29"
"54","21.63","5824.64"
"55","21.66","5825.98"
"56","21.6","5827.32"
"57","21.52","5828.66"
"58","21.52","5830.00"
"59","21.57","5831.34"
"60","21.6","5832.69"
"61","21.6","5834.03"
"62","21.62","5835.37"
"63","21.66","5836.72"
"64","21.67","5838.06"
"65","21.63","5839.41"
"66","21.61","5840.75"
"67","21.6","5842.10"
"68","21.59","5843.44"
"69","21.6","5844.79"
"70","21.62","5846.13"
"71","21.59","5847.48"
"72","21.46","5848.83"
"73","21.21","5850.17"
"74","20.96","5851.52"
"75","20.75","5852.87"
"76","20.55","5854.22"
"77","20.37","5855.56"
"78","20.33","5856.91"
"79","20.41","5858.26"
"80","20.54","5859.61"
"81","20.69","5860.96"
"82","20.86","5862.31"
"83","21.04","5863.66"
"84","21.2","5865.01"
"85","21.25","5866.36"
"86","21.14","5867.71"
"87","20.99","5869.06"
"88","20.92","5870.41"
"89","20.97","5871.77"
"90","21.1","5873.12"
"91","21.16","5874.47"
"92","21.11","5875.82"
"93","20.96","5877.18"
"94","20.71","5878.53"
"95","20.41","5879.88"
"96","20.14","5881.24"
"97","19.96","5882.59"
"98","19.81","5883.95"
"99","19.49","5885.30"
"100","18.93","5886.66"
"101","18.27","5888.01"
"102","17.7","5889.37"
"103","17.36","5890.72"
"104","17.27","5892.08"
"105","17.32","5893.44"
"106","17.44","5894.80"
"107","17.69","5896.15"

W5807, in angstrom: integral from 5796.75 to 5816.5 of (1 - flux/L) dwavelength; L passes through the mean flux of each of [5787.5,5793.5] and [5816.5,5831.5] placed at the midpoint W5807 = -0.4 angstrom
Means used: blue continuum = 20.8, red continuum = 21.6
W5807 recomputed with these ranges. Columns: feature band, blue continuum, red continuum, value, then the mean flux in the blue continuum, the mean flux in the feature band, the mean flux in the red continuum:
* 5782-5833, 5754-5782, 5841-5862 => -0.5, 21.2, 21.3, 21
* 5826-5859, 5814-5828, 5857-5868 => -0.2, 21.6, 21.3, 20.9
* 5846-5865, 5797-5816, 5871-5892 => -0.4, 21.6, 20.9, 19.8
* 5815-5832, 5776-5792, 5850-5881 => -0.7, 20.6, 21.6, 20.8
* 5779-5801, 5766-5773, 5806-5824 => 0.7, 21.5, 20.9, 21.5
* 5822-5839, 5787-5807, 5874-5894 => -0.9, 21.3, 21.6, 19.4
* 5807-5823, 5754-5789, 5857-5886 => -0.5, 21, 21.6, 20.7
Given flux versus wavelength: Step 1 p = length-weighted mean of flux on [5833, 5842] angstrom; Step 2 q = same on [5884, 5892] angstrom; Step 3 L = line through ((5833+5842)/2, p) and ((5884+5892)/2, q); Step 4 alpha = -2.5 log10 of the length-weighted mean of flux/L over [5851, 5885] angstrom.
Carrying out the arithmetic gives -0.057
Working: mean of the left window 21.6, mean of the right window 18.4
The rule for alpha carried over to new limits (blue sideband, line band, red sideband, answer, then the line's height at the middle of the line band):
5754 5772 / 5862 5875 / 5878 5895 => -0.10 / 19.2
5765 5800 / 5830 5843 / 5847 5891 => -0.05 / 20.7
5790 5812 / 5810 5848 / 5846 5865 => -0.02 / 21.2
